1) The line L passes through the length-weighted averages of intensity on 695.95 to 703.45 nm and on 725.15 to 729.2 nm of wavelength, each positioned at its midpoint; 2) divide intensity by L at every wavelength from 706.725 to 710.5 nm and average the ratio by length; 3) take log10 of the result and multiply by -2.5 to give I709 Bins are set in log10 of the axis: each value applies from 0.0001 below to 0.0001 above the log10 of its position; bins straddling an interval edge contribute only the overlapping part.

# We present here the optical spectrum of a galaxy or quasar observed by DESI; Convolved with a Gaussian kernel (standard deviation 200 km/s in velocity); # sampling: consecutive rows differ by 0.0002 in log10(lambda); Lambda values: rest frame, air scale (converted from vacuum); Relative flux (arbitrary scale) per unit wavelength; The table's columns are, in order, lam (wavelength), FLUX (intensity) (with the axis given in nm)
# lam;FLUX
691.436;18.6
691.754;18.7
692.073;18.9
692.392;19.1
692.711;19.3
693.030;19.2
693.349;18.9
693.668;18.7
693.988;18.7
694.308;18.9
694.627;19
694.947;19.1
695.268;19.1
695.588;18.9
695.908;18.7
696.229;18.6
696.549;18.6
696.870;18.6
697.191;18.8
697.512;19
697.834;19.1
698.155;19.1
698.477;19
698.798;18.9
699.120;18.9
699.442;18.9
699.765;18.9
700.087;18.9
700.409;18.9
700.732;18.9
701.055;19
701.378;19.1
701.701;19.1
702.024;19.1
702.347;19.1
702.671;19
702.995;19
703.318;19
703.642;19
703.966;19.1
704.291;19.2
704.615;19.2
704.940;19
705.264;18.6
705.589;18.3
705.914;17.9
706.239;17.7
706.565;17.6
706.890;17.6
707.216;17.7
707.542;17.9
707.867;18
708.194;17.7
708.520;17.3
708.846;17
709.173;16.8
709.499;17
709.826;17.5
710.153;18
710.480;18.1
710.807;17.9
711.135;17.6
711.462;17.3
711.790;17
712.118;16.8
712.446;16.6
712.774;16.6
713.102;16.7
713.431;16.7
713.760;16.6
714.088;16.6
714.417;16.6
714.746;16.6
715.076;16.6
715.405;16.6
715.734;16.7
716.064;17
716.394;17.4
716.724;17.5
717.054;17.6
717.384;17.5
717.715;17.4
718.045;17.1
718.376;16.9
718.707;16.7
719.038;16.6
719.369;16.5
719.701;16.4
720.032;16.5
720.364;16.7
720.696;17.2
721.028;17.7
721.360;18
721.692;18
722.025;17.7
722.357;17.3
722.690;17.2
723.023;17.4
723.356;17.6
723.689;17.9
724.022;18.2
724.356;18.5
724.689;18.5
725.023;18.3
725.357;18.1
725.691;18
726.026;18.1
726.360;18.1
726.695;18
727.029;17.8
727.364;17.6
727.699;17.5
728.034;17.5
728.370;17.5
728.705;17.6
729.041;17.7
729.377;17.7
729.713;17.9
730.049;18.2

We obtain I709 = 0.062 mag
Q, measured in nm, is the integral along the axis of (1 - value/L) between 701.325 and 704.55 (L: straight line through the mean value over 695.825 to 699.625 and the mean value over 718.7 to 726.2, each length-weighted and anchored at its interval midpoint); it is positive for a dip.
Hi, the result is -0.09 nm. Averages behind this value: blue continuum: 18.9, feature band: 19.1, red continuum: 17.5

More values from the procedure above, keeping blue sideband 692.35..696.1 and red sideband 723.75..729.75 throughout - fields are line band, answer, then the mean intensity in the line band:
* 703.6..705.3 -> -0.038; 19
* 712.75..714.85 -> 0.195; 16.6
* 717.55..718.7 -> 0.071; 17.1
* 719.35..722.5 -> 0.152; 17.2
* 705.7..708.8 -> 0.142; 17.7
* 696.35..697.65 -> 0.009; 18.8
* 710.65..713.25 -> 0.188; 17.1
